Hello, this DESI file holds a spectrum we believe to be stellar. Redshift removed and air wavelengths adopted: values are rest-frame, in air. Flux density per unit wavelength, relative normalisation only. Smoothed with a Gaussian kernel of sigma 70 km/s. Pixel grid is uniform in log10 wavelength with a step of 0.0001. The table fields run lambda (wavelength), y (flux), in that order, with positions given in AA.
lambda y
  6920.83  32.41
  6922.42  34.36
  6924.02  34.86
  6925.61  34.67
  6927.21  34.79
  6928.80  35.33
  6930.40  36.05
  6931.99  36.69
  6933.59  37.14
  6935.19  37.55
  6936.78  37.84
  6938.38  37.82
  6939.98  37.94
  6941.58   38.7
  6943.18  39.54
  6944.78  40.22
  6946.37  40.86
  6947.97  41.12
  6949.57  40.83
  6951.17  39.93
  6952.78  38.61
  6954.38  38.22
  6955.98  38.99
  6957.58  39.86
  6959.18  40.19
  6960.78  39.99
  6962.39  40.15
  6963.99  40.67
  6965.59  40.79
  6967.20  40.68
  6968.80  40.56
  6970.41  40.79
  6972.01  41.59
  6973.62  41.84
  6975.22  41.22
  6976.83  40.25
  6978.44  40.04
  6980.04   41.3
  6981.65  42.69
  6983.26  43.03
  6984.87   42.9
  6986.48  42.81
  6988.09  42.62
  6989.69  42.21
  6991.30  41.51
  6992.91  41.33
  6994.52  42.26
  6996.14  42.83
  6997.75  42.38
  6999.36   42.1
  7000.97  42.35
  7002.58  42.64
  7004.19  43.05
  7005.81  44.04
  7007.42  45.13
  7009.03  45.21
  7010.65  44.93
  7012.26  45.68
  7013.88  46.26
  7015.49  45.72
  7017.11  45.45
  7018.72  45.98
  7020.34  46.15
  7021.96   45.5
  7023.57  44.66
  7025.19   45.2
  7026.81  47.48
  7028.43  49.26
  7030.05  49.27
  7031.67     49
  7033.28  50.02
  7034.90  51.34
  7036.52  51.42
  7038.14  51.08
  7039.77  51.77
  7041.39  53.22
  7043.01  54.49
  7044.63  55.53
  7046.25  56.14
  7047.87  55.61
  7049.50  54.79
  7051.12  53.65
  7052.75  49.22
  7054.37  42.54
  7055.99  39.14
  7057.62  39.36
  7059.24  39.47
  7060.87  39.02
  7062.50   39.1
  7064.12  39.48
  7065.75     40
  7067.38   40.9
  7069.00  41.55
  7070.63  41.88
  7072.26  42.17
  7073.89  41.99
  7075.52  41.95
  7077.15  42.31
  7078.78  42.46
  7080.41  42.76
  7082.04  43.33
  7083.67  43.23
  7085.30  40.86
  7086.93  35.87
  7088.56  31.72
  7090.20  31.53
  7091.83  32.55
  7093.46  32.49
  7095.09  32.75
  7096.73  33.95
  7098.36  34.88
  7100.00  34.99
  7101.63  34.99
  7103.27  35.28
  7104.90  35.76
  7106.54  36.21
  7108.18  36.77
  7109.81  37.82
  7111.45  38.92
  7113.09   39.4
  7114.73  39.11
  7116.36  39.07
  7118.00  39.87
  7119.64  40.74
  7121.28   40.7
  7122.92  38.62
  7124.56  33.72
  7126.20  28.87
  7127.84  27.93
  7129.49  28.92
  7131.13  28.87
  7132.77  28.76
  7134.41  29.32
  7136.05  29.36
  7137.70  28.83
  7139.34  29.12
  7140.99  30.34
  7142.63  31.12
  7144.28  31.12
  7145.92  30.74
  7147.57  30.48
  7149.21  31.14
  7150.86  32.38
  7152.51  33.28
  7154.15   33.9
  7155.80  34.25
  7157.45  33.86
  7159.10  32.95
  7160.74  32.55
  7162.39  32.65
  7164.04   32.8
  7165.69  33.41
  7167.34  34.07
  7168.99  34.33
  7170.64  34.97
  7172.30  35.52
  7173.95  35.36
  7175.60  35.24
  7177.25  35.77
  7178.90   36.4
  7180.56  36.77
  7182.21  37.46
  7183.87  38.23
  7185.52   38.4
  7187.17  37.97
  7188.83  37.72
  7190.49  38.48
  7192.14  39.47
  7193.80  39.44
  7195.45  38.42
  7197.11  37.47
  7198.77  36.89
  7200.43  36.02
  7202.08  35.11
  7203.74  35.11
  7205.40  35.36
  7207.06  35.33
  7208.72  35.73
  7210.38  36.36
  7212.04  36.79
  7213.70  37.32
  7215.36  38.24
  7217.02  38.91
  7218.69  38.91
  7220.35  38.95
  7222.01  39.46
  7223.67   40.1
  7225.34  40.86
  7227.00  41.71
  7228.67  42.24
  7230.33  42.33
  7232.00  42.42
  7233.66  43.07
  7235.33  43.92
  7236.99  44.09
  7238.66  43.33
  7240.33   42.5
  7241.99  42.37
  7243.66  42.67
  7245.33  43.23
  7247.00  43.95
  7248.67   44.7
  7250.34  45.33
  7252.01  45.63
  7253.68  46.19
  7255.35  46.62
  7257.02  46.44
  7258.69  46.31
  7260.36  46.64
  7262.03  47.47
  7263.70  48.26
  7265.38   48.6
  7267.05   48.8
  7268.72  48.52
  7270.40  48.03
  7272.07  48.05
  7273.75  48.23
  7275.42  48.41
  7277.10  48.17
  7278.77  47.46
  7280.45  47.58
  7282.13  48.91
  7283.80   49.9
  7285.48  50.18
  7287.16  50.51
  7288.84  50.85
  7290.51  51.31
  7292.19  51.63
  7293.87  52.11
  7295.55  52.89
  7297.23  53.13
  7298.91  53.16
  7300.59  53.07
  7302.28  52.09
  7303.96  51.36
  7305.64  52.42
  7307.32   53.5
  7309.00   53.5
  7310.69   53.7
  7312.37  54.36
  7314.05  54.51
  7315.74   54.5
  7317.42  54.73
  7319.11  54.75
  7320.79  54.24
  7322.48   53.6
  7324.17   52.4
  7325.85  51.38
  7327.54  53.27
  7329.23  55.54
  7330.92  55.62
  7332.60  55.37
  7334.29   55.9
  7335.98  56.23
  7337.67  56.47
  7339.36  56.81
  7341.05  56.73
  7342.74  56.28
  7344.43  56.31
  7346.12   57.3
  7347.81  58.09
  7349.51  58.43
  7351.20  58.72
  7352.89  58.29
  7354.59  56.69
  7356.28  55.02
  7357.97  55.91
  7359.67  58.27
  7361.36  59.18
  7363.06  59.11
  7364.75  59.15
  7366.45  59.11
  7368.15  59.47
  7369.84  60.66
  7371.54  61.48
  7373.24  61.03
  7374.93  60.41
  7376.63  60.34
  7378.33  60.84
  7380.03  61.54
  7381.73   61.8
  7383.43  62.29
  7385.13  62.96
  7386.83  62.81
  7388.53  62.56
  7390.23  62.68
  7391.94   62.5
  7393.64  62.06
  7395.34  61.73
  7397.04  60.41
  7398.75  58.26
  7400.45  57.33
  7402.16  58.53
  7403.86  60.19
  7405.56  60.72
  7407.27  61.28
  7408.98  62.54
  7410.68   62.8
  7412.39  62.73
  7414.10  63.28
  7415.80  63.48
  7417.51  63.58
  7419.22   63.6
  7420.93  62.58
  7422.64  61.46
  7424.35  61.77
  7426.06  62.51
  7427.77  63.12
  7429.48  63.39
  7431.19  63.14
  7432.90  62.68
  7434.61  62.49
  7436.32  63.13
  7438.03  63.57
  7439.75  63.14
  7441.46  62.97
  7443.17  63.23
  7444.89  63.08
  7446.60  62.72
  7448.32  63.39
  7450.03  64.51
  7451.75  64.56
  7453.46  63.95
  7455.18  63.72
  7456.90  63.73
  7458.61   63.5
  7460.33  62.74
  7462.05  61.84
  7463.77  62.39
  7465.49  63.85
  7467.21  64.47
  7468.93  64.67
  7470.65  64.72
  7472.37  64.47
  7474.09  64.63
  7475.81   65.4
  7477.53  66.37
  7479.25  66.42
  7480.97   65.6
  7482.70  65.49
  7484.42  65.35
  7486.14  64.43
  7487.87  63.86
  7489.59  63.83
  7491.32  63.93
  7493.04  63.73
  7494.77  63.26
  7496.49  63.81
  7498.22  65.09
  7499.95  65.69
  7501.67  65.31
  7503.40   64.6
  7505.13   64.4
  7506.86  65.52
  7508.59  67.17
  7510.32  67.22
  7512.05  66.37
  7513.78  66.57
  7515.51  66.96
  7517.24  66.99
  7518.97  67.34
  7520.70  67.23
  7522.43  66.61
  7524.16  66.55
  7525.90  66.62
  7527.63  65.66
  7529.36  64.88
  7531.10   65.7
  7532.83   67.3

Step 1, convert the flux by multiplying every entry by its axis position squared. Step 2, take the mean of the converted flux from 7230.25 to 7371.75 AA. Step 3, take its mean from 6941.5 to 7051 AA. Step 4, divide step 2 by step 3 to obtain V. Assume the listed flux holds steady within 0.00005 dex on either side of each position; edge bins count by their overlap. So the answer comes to 1.3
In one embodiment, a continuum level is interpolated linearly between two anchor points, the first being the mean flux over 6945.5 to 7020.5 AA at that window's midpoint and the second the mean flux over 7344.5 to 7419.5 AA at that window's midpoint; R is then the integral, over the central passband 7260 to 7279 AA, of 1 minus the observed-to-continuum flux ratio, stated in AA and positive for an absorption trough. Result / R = 2.4 AA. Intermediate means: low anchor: 42.1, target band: 48.1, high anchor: 60.4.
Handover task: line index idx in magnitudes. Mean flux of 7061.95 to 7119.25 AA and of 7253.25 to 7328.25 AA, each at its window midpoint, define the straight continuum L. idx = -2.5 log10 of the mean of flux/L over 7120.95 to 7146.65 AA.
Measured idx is 0.307 mag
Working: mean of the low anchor 38.2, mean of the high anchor 50.7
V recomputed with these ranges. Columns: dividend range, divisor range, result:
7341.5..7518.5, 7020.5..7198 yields 1.76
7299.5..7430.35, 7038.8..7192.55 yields 1.67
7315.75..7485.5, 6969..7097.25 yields 1.54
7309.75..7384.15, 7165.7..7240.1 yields 1.56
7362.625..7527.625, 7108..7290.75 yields 1.73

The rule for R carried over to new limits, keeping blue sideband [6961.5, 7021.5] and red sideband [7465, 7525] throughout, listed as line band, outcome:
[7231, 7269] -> 6.4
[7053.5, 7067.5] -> 1.8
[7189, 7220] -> 8.9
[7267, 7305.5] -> 4.0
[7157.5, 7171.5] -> 4.7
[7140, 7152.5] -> 4.7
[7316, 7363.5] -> 1.9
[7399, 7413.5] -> 0.2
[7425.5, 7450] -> -0.1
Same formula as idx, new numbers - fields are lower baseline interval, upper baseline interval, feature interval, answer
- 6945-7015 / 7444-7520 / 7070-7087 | 0.107 mag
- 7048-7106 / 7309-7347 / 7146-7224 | 0.278 mag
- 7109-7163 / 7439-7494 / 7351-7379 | -0.084 mag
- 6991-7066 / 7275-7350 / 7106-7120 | 0.244 mag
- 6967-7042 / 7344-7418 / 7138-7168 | 0.497 mag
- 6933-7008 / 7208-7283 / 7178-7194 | 0.141 mag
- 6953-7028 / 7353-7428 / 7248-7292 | 0.154 mag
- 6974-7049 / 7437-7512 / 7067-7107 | 0.277 mag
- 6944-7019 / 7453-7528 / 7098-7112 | 0.298 mag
